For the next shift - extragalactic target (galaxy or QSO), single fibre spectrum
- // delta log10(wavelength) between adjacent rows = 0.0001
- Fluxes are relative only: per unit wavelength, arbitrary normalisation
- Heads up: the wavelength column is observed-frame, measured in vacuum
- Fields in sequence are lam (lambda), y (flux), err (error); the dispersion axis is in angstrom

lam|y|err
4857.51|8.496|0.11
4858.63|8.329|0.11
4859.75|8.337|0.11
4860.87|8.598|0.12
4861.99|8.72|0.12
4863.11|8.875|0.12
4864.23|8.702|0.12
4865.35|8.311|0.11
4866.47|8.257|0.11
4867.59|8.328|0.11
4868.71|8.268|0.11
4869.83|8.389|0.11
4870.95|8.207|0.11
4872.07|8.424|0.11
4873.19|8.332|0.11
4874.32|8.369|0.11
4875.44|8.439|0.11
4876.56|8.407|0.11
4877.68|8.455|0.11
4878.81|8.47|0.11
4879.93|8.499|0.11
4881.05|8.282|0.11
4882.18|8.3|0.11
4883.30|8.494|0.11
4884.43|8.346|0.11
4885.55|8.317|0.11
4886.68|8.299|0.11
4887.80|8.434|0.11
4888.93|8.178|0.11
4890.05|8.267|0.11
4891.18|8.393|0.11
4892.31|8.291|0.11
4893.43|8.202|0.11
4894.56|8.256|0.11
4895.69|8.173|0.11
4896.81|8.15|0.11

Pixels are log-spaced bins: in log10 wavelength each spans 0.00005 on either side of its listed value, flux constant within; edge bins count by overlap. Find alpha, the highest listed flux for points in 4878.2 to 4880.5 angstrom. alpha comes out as 8.499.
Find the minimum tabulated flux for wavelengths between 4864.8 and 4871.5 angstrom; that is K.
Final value 8.207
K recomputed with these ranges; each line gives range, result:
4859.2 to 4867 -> 8.257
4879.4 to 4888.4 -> 8.282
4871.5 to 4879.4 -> 8.332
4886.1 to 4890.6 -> 8.178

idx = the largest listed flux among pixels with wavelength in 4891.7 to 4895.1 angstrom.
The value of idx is 8.291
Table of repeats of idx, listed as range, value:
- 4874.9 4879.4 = 8.47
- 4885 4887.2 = 8.317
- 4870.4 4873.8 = 8.424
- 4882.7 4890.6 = 8.494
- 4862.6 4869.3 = 8.875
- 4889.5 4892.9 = 8.393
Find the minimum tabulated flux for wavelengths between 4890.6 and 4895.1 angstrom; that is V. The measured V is 8.202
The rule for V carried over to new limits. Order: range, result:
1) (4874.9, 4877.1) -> 8.407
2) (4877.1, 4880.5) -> 8.455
